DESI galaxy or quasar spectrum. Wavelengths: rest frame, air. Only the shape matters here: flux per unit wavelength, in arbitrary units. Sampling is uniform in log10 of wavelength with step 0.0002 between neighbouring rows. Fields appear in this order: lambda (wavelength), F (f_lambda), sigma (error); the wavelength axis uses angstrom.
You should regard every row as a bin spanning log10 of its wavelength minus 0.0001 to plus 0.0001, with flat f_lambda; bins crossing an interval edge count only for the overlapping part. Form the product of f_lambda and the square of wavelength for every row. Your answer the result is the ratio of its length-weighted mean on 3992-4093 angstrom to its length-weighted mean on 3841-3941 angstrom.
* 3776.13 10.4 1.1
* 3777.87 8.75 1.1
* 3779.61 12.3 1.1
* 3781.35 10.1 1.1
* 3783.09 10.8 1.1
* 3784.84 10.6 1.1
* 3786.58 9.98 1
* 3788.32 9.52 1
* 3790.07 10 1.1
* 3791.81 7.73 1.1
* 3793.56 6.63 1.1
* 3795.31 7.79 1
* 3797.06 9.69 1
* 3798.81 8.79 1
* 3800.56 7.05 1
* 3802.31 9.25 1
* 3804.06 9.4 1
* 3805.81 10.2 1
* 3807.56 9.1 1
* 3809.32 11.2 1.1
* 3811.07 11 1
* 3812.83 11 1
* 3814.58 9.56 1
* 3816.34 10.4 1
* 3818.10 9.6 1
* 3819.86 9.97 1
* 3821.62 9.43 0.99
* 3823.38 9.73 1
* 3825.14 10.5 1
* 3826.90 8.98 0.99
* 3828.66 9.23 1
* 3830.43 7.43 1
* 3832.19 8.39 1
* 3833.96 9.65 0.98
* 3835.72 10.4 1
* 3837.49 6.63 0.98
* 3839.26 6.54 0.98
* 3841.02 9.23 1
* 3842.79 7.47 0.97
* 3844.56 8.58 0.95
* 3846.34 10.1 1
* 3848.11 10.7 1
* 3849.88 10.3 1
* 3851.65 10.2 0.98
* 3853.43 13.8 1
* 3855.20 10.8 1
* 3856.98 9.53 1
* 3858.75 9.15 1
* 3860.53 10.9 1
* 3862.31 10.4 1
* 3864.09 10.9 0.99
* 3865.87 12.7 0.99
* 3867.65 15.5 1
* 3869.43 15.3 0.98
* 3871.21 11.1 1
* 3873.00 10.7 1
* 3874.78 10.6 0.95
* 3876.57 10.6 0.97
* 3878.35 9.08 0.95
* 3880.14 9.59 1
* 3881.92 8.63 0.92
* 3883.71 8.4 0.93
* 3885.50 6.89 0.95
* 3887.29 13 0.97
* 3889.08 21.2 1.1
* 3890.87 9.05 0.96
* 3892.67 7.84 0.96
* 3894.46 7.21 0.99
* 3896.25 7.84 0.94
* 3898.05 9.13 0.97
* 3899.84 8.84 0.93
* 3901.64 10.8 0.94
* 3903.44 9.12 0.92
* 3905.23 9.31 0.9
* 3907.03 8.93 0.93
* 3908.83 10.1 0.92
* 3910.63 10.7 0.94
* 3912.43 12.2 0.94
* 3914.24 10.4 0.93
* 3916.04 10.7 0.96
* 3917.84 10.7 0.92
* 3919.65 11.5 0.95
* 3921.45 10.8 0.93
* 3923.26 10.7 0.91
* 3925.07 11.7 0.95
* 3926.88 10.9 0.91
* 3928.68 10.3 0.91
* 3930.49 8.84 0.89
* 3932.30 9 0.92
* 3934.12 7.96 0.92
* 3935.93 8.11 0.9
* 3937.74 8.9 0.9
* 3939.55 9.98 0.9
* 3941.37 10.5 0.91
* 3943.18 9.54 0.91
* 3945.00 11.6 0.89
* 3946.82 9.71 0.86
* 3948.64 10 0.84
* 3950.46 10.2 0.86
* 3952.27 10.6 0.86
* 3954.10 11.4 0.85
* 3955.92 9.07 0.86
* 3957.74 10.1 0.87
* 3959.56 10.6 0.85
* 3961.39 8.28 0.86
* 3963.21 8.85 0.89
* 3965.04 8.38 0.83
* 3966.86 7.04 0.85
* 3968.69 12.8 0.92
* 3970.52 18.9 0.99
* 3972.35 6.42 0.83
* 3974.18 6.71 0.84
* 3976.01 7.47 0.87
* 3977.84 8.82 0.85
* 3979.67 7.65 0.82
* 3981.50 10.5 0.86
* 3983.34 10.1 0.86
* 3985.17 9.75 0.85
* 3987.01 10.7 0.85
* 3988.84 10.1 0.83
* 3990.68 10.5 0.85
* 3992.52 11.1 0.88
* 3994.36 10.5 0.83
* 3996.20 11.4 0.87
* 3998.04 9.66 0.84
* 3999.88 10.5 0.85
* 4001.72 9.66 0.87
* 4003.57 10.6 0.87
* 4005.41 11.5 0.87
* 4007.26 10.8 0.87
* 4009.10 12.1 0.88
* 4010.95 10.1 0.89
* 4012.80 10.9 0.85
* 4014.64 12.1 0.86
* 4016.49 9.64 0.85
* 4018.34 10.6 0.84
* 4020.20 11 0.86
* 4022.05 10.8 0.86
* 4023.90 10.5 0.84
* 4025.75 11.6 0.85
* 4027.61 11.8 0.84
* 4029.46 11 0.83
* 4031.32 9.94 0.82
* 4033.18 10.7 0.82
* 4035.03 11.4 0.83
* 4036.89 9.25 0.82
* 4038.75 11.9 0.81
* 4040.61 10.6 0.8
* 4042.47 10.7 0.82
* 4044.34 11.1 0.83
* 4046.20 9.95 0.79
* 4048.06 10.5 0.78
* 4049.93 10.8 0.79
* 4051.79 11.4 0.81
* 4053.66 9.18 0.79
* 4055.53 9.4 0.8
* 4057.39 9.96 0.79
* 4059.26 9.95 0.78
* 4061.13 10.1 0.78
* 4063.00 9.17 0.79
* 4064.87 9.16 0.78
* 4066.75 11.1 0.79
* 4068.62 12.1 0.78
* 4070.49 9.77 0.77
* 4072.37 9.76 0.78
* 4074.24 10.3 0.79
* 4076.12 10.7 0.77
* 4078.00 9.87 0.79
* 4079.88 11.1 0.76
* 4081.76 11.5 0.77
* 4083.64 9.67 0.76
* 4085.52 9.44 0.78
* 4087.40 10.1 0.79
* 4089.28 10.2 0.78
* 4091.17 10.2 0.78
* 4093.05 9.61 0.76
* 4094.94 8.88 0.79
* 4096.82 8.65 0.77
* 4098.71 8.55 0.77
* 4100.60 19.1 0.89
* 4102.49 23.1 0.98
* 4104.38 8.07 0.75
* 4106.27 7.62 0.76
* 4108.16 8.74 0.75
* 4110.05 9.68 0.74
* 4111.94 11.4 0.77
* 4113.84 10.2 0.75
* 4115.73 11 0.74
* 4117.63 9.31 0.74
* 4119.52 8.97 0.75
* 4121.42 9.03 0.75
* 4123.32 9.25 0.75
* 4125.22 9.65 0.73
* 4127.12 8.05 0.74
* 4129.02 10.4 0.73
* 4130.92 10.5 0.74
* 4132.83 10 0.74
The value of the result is 1.1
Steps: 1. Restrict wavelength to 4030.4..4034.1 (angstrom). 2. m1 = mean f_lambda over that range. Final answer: 10.3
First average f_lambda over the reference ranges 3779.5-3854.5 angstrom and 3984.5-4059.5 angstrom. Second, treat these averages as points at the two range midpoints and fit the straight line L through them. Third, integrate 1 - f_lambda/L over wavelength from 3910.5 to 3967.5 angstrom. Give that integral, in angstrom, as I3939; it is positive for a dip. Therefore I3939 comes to 1.0 angstrom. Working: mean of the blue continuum 9.49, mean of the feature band 9.98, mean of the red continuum 10.6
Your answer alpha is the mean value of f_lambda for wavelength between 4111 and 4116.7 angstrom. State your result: 10.9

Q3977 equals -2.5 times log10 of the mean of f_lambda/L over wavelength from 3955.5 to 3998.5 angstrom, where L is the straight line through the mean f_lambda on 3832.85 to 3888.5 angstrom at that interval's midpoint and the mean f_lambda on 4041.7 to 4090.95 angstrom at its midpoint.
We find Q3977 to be 0.049 mag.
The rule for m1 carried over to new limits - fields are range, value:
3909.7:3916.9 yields 11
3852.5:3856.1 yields 12.3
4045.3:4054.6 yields 10.4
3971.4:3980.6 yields 7.47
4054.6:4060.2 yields 9.78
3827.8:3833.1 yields 8.34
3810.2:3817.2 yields 10.5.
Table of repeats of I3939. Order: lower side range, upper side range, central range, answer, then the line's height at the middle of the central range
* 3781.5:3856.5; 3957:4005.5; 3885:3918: -1.8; 9.7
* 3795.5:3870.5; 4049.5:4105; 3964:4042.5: 0.5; 10.5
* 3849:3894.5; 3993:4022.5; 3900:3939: 3.0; 10.9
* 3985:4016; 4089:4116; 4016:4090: 2.9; 10.9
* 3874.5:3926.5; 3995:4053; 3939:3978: 2.2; 10.5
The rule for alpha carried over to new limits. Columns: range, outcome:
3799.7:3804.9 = 8.57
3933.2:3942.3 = 9.09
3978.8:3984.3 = 9.44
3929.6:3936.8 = 8.47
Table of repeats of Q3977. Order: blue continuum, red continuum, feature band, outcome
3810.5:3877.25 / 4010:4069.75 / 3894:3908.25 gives 0.15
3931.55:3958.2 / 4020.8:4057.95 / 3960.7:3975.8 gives 0.04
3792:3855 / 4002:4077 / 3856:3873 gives -0.21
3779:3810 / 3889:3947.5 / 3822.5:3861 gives 0.02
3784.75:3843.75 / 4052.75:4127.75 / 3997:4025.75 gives -0.08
